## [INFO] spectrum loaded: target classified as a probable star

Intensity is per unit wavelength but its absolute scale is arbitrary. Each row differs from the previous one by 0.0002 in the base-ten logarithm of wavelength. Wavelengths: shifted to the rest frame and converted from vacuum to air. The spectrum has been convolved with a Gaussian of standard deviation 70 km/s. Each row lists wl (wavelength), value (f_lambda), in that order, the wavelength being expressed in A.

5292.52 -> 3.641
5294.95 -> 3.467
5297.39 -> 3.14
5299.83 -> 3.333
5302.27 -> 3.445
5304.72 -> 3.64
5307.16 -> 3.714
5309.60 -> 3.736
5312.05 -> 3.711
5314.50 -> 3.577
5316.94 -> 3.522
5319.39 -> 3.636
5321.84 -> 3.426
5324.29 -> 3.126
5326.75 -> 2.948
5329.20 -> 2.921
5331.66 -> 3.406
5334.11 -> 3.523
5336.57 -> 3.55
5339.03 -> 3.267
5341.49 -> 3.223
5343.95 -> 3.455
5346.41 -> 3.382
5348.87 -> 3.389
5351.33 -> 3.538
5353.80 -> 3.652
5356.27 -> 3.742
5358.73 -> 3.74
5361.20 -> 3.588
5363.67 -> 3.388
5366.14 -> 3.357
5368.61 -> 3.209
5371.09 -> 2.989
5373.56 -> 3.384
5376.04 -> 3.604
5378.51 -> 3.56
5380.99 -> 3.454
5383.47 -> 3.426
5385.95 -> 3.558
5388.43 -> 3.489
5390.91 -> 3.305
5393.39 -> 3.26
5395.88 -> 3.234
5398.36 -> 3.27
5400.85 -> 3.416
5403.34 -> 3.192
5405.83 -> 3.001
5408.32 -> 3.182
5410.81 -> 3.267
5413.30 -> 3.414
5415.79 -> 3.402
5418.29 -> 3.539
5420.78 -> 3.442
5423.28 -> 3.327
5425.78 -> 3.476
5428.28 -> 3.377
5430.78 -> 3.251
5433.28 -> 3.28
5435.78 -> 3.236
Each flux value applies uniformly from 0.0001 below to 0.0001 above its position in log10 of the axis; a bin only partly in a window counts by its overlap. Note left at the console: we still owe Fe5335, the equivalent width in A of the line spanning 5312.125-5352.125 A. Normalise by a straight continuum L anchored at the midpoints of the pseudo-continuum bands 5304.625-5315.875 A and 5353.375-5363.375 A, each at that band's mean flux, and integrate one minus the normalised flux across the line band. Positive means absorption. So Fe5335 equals 3.2 A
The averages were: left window 3.68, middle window 3.38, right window 3.66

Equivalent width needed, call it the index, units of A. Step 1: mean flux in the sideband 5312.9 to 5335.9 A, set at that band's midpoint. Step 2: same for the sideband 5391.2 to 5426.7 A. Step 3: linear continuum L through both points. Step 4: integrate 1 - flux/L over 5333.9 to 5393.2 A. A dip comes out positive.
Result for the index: -1.9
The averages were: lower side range 3.35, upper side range 3.31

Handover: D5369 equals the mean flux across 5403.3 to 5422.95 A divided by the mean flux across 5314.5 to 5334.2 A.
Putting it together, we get 1.00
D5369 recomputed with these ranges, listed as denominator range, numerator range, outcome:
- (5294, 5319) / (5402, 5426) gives 0.94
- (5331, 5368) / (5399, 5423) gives 0.95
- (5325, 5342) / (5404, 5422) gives 1.02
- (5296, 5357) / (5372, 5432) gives 0.98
